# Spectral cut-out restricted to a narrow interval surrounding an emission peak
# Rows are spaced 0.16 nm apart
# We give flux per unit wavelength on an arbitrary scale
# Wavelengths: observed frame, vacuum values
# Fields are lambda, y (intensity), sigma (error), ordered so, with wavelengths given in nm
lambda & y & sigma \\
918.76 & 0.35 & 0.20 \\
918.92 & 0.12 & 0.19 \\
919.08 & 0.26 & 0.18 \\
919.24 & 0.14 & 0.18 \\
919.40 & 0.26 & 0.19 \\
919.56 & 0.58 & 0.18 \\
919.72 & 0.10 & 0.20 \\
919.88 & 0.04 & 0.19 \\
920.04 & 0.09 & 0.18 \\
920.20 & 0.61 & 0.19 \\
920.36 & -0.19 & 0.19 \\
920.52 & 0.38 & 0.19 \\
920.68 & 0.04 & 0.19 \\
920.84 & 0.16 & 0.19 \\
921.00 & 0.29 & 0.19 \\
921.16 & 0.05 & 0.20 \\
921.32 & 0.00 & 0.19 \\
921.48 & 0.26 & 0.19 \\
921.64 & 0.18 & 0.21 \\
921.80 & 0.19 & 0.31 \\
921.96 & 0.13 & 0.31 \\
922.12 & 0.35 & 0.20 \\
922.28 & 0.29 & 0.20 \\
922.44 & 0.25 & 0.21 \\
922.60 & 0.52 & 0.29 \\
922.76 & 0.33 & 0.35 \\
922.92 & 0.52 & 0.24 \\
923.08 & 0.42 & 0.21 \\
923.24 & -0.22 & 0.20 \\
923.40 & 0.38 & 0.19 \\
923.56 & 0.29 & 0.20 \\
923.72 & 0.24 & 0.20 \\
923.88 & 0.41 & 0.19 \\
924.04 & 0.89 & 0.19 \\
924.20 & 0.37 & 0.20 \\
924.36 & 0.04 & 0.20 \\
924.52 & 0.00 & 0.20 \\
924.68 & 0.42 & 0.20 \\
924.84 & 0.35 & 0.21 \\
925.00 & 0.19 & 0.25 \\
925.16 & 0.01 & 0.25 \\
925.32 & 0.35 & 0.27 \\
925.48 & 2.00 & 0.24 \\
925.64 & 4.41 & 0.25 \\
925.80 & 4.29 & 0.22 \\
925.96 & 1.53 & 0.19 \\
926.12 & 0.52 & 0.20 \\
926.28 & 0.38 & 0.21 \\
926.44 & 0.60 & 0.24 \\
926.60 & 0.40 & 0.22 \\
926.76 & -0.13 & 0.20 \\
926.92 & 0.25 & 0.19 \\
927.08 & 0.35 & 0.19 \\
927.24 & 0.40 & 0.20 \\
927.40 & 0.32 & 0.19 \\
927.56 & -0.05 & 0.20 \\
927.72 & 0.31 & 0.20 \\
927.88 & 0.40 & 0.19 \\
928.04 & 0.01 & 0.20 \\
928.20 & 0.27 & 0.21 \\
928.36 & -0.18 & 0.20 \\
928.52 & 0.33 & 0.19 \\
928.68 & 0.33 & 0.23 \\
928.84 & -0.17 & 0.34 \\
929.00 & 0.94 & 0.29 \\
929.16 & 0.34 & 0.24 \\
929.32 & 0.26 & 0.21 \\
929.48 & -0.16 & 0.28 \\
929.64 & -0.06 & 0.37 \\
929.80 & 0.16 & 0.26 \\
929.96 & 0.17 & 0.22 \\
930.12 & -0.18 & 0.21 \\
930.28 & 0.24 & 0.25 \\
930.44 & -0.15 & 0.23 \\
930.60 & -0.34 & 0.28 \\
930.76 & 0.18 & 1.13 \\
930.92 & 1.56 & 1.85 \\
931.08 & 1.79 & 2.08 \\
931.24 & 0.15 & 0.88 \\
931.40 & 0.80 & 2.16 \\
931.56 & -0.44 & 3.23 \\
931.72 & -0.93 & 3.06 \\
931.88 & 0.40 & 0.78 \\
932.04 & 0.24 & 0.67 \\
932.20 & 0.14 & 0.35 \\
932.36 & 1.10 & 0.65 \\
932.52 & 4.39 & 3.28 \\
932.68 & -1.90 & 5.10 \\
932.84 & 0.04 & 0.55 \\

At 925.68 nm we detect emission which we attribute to [O III] 5007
